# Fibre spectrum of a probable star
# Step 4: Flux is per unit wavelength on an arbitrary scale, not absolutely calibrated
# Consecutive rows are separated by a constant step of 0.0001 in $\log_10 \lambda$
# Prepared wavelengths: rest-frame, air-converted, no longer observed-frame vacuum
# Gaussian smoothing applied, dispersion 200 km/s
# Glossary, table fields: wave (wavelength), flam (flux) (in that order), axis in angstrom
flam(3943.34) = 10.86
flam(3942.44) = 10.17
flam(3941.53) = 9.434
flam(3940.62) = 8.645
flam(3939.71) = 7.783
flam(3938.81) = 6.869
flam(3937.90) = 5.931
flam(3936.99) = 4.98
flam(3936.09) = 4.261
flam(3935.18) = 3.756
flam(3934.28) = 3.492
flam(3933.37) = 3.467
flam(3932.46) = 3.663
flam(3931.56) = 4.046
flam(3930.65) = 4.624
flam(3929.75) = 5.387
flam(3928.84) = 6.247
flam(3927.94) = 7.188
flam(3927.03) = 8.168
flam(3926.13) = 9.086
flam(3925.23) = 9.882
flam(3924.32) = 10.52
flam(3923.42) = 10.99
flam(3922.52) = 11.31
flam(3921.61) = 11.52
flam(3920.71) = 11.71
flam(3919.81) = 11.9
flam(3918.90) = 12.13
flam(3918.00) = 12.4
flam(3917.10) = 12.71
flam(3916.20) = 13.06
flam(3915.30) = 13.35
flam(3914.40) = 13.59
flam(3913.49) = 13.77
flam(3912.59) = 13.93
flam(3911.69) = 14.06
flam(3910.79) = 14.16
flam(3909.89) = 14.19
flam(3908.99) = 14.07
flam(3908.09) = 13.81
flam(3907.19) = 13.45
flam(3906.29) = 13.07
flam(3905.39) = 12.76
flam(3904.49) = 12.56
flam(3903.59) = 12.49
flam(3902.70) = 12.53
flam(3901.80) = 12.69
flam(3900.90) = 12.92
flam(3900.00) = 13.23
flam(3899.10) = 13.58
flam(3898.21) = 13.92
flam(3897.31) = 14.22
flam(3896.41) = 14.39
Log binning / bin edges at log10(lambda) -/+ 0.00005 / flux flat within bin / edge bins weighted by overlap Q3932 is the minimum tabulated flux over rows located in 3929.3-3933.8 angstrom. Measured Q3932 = 3.467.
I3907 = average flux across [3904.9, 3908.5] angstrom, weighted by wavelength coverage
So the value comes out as 13.3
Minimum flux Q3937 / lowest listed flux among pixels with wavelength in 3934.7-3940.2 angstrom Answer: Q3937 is 3.756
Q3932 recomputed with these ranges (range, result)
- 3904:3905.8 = 12.56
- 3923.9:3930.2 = 5.387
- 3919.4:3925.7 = 9.882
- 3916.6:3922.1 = 11.52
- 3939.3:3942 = 7.783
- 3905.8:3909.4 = 13.07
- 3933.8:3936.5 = 3.492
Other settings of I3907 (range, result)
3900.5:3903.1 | 12.7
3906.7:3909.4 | 13.8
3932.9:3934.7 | 3.46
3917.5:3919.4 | 12.2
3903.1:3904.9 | 12.6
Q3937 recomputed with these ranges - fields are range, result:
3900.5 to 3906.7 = 12.49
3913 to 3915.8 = 13.35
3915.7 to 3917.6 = 12.71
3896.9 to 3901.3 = 12.92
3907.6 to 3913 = 13.81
